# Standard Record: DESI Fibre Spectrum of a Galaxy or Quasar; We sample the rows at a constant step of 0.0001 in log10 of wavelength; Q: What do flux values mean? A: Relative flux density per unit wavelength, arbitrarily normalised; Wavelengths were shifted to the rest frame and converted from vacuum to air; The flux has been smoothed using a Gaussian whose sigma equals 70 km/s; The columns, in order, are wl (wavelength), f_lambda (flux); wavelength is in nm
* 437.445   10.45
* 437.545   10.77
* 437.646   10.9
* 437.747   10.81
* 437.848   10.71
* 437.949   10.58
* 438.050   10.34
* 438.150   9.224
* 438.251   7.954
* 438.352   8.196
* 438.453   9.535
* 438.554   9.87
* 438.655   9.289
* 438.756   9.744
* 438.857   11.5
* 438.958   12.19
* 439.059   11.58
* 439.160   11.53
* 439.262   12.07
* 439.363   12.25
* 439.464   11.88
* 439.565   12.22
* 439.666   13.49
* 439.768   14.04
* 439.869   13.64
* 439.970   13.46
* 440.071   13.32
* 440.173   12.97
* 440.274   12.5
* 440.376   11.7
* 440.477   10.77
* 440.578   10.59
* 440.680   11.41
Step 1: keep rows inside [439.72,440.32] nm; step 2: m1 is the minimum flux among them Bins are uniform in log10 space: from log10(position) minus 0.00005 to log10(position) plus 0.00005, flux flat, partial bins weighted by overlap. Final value 12.5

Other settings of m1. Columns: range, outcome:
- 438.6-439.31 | 9.289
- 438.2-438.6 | 7.954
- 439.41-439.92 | 11.88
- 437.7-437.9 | 10.71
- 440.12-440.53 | 10.77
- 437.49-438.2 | 9.224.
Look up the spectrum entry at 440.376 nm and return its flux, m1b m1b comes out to 11.7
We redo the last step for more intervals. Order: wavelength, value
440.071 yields 13.32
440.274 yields 12.5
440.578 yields 10.59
